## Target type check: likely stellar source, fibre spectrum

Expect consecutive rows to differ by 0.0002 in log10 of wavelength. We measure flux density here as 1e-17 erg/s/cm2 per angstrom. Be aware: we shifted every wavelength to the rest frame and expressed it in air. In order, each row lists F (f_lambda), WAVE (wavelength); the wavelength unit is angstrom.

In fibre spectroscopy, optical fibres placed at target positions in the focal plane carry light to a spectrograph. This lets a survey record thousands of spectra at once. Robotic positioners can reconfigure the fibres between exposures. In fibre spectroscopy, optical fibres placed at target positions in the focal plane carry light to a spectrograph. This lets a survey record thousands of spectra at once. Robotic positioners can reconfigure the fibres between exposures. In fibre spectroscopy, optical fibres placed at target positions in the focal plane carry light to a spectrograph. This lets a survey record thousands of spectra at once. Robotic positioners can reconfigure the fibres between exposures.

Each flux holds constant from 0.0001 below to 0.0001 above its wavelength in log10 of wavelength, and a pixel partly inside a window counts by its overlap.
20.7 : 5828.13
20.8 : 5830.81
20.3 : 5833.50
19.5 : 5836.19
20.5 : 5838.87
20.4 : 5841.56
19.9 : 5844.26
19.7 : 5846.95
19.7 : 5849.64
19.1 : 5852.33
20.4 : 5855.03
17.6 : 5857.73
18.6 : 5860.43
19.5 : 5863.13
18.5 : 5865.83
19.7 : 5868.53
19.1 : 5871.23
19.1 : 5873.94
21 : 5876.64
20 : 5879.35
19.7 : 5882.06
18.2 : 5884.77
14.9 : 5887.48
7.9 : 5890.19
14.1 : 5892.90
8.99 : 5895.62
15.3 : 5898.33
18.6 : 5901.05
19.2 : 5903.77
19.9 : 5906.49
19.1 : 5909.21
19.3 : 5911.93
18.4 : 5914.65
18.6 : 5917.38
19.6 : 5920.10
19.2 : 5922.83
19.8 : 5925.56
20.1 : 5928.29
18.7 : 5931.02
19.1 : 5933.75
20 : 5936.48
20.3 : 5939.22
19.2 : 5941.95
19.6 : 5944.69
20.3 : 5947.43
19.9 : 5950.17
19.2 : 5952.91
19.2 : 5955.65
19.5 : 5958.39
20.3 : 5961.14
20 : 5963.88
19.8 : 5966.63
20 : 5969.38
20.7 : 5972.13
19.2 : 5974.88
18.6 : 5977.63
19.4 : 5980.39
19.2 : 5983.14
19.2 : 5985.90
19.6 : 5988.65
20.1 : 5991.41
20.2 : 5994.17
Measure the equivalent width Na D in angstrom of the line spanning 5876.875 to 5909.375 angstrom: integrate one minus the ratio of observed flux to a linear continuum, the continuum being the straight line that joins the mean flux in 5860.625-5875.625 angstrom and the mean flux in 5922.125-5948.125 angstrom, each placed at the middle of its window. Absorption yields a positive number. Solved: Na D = 5.0 angstrom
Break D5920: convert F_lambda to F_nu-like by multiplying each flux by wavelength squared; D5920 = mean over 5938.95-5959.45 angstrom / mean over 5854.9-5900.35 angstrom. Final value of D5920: 1.17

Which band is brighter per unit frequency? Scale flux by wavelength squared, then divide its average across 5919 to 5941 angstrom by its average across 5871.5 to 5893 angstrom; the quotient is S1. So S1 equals 1.16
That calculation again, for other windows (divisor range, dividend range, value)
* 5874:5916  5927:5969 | 1.18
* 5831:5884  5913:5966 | 1.02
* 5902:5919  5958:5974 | 1.07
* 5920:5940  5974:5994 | 1.01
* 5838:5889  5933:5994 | 1.06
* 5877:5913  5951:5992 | 1.21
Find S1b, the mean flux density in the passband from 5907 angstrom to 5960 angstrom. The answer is 19.4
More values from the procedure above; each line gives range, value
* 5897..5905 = 17.7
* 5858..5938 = 18.1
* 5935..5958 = 19.7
